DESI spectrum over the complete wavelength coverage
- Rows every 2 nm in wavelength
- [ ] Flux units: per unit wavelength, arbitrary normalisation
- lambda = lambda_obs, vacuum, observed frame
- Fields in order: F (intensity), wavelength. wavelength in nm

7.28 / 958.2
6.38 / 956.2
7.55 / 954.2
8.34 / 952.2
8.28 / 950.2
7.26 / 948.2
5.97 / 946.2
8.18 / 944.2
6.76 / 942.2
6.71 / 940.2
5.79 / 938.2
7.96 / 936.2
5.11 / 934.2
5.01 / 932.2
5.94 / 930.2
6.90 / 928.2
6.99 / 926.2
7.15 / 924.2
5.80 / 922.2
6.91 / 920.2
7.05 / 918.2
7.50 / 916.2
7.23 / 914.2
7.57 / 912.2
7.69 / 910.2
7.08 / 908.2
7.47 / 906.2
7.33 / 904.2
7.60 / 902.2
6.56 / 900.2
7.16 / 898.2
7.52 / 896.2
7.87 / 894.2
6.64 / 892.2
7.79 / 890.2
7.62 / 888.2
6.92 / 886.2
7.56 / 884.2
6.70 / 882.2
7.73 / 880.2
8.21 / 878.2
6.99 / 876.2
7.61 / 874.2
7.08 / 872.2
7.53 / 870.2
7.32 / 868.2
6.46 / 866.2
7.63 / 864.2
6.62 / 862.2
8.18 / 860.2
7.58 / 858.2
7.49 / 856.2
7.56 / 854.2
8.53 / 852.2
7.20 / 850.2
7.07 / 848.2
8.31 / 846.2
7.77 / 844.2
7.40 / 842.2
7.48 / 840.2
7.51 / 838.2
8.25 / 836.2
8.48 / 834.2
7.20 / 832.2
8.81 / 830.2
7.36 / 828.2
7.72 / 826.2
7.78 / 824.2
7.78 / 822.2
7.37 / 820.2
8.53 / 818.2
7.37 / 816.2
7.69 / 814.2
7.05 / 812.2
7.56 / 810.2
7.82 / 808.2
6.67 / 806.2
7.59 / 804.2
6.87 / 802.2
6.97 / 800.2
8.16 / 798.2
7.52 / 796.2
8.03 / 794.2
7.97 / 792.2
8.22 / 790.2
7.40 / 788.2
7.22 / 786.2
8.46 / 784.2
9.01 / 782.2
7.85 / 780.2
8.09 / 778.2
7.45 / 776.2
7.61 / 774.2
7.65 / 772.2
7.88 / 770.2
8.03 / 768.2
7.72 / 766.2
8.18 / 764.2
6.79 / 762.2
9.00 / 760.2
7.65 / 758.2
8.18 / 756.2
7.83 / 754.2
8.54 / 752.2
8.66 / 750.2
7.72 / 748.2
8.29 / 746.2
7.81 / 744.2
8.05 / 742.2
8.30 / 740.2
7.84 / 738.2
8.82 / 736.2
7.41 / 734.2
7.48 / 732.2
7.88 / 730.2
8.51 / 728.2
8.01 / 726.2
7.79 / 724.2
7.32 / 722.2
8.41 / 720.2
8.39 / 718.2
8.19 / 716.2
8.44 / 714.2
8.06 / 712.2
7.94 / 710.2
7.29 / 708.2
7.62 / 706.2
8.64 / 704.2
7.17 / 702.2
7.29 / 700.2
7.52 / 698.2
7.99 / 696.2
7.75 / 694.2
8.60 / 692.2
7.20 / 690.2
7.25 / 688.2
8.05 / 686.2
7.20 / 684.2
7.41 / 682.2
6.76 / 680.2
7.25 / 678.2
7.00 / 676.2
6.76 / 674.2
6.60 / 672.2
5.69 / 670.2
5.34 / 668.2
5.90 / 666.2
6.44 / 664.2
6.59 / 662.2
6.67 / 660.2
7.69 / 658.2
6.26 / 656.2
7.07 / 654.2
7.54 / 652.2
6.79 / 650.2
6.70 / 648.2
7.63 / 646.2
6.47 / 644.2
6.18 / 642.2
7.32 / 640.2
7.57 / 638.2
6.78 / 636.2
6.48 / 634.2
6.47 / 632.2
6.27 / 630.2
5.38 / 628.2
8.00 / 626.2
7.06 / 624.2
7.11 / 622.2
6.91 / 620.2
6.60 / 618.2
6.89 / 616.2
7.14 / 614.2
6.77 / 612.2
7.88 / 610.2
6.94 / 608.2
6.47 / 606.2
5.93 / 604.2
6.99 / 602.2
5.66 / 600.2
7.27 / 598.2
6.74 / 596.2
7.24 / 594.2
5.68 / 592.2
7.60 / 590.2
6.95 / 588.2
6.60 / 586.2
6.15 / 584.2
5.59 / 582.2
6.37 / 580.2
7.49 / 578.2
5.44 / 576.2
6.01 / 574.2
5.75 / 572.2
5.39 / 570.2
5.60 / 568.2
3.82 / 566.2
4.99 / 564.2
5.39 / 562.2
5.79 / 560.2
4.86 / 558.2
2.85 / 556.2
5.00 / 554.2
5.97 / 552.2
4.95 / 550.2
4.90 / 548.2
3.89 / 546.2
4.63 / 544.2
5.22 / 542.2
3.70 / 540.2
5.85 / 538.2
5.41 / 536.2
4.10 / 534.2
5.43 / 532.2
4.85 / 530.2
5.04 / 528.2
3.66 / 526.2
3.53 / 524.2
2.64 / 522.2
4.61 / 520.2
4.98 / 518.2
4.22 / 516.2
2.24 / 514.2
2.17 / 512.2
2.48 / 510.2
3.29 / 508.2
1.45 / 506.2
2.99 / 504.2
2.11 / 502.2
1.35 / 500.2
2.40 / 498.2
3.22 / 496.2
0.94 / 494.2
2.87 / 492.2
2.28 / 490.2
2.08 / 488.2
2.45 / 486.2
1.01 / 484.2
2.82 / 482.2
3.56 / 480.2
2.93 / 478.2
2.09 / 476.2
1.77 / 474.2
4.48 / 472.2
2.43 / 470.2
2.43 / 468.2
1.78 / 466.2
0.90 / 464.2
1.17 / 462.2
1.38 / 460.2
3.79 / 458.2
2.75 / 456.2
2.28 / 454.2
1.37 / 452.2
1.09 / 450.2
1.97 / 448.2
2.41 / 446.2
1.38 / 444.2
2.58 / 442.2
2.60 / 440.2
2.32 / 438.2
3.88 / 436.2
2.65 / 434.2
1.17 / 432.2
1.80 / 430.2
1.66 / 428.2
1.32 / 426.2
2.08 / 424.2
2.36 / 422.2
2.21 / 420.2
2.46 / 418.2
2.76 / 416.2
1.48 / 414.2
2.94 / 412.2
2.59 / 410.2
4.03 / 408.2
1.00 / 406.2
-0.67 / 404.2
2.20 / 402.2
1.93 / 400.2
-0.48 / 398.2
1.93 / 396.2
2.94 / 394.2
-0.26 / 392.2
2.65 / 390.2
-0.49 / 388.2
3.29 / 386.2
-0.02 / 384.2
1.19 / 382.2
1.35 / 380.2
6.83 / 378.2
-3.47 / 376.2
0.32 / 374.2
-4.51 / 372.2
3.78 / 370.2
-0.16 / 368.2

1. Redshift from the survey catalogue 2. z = 0.29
